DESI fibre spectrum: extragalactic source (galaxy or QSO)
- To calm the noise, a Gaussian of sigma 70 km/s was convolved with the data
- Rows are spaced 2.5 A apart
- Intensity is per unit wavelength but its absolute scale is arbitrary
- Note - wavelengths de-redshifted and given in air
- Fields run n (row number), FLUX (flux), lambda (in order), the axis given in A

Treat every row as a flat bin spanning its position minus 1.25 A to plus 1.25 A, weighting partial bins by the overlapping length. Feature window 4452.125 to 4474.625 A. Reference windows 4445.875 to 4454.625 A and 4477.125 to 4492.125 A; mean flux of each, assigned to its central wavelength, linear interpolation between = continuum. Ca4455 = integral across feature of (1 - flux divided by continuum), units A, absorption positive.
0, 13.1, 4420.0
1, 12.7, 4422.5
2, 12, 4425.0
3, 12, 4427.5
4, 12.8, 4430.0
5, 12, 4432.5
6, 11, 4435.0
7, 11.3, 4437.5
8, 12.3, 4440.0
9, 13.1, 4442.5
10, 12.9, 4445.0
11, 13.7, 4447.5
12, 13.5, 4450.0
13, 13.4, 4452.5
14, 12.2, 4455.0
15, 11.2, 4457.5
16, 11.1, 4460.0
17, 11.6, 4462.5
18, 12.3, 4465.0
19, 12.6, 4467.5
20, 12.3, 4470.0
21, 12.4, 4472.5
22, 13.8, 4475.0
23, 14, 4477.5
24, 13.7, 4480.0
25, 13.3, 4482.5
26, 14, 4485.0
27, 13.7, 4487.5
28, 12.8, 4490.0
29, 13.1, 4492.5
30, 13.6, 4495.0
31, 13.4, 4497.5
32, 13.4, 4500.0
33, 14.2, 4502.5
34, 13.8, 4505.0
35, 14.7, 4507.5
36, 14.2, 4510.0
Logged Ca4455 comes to 2.2 A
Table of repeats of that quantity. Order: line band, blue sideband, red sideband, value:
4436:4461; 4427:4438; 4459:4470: -1.2 A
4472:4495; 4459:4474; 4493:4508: -1.0 A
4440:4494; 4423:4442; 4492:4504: -0.3 A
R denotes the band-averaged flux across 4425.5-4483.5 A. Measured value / 12.5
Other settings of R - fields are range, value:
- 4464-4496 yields 13.2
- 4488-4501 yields 13.3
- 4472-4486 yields 13.6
